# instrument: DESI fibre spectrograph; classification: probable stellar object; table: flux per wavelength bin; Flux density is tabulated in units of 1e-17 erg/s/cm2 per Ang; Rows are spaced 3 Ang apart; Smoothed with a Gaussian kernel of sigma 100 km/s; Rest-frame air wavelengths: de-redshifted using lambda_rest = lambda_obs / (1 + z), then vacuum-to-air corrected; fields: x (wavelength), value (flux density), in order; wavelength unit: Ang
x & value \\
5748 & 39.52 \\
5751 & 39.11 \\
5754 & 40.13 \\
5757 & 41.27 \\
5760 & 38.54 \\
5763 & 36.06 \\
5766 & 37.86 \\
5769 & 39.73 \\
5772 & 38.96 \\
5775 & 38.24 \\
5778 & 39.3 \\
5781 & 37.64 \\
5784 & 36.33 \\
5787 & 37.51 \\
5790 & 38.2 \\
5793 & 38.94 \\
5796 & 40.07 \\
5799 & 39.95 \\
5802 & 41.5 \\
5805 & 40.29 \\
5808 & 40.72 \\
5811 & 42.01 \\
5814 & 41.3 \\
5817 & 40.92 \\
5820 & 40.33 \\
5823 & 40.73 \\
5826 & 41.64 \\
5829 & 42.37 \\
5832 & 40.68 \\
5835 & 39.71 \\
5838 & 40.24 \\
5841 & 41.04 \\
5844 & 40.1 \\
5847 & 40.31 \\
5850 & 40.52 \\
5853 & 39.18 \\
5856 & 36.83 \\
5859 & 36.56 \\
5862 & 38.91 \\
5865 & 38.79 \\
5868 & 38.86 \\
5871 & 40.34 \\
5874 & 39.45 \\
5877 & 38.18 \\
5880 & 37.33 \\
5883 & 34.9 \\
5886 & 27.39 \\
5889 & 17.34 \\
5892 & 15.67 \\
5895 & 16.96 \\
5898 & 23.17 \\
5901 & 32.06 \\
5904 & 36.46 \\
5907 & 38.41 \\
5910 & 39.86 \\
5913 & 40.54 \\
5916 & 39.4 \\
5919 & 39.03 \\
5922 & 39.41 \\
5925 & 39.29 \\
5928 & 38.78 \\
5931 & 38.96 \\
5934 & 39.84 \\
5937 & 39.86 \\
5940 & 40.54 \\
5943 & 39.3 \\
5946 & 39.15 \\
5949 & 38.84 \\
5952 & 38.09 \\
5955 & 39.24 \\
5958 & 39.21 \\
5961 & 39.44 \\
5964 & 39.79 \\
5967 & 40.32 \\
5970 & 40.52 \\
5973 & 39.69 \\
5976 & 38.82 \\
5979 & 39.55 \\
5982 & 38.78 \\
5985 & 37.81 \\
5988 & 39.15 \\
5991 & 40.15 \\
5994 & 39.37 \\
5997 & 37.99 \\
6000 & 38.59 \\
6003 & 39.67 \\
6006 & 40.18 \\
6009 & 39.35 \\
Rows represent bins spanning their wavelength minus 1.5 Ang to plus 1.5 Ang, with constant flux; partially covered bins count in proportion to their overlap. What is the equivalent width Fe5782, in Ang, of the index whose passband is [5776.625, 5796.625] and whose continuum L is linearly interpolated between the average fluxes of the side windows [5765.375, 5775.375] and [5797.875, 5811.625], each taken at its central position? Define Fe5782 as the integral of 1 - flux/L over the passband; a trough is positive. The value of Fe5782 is 0.8 Ang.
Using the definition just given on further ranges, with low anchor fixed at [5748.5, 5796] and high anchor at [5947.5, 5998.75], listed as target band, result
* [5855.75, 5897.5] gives 7.06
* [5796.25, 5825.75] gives -1.64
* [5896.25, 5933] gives 1.91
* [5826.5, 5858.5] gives -1.01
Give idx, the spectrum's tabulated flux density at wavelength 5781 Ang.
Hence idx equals 37.64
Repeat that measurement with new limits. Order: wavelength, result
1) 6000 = 38.59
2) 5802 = 41.5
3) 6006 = 40.18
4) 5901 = 32.06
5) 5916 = 39.4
